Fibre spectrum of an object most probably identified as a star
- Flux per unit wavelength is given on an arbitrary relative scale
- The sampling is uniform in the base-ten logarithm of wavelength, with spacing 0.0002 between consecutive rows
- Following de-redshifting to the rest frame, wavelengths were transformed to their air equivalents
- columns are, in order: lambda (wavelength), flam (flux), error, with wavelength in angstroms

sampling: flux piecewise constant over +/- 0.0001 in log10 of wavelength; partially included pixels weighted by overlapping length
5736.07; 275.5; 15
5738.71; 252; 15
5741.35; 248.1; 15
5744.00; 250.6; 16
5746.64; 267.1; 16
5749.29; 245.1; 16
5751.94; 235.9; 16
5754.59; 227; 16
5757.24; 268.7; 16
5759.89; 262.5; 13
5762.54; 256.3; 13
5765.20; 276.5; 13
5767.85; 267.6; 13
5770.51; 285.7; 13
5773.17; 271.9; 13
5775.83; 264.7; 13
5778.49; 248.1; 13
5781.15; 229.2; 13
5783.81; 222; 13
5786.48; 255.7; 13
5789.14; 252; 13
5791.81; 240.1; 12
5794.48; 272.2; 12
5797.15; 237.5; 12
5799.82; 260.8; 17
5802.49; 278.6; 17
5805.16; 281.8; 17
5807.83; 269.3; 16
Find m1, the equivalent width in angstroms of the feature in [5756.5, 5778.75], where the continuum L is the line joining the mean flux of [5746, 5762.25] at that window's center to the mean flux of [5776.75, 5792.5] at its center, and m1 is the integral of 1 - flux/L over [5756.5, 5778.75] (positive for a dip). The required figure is -1.9 angstroms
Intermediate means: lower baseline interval 251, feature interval 268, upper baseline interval 242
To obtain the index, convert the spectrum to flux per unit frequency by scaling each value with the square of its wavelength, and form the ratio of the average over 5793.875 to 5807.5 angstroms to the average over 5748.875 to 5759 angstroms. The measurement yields 1.10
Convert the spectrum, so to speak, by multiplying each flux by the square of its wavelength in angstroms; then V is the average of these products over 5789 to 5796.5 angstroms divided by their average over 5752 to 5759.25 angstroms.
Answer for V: 1.04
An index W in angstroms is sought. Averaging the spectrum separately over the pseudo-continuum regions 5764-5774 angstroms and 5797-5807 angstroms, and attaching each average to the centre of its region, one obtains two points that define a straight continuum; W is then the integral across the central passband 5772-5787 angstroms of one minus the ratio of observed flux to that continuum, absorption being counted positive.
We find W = 1.4 angstroms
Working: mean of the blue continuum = 276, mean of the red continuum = 268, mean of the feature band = 248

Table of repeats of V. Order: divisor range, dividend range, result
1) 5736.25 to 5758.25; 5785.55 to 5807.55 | 1.06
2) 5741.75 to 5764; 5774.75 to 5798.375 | 0.99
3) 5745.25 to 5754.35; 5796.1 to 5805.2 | 1.09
